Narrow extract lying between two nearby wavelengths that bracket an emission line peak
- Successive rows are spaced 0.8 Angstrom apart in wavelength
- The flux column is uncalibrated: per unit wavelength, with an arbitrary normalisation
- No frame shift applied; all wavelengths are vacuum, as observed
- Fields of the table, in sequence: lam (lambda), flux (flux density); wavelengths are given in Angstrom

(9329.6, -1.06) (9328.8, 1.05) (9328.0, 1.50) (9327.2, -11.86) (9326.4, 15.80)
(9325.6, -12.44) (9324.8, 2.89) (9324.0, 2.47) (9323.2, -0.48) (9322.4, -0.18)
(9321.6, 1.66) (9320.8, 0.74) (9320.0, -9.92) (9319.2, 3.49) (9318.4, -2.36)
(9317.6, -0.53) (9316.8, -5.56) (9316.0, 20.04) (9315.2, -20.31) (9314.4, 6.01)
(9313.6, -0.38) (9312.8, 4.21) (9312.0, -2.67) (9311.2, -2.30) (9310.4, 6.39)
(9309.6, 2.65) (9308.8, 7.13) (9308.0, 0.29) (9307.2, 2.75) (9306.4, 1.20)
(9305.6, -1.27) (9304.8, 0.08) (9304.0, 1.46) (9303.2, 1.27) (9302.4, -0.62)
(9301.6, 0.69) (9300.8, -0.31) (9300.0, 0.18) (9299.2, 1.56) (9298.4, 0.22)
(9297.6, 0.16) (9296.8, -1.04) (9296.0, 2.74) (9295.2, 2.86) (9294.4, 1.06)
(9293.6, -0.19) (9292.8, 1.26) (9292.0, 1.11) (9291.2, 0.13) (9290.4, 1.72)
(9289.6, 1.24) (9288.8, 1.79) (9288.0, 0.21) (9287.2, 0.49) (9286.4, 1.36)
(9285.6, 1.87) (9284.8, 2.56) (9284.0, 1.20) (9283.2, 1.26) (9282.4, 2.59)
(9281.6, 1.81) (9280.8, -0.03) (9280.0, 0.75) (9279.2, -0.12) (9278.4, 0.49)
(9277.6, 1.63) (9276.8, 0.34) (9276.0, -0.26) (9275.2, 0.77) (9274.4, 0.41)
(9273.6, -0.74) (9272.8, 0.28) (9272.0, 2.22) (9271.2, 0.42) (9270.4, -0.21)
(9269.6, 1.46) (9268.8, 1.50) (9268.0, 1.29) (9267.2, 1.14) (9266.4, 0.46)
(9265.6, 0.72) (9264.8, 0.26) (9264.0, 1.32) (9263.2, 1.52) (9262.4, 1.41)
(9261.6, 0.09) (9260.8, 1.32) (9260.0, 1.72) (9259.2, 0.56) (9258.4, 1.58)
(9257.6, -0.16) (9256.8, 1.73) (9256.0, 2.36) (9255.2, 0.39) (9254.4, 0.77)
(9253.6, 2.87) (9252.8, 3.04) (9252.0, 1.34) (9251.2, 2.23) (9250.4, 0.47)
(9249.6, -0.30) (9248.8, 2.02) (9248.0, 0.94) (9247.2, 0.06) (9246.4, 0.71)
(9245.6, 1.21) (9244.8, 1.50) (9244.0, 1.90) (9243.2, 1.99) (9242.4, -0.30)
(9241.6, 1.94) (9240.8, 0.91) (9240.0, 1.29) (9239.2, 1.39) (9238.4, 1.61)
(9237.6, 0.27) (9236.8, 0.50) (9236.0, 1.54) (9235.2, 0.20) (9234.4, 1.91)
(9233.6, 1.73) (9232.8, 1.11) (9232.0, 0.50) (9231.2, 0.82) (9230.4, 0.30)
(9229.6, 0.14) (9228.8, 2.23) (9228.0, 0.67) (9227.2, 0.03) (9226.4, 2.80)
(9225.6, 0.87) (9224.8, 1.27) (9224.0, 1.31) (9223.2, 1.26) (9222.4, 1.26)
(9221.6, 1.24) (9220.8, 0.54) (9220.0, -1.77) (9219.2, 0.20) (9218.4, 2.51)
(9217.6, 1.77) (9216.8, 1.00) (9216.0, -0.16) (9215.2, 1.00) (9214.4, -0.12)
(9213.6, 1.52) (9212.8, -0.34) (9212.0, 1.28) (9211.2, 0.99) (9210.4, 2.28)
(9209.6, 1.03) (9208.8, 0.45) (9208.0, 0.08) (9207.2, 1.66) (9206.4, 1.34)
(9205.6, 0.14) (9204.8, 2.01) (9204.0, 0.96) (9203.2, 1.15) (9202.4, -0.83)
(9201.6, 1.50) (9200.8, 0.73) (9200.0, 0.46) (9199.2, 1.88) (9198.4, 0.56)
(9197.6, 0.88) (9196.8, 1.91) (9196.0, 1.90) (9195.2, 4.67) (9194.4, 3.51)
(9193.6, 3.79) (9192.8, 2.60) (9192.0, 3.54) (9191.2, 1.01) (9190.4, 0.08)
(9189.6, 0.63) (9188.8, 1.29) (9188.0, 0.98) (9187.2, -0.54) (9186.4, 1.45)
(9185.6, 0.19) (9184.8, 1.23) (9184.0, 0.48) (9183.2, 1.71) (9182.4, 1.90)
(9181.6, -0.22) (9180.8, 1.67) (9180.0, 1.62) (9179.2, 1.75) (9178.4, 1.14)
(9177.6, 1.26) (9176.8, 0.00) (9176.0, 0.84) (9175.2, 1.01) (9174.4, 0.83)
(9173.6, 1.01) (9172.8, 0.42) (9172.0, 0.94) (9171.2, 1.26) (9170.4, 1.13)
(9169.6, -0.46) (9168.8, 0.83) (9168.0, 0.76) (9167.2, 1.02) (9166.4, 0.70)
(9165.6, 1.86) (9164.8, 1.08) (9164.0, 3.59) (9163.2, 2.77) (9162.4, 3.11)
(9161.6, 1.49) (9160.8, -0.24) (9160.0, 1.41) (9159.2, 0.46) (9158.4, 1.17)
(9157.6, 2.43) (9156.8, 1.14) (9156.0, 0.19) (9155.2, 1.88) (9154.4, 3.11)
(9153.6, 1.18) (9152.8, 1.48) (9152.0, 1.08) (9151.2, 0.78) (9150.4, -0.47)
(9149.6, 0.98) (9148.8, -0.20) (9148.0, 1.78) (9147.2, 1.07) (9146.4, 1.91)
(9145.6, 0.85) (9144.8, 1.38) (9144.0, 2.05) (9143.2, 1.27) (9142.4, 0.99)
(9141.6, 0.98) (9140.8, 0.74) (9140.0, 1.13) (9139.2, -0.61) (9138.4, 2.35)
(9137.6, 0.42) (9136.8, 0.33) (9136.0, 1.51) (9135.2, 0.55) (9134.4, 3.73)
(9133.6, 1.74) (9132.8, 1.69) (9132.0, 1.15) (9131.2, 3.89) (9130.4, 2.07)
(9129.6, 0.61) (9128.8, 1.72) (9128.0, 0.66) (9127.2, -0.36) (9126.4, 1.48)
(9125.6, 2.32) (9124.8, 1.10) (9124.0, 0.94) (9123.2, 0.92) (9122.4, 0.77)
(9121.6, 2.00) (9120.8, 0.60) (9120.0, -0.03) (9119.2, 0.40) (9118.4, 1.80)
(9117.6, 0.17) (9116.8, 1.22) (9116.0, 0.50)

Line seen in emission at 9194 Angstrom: [O III]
